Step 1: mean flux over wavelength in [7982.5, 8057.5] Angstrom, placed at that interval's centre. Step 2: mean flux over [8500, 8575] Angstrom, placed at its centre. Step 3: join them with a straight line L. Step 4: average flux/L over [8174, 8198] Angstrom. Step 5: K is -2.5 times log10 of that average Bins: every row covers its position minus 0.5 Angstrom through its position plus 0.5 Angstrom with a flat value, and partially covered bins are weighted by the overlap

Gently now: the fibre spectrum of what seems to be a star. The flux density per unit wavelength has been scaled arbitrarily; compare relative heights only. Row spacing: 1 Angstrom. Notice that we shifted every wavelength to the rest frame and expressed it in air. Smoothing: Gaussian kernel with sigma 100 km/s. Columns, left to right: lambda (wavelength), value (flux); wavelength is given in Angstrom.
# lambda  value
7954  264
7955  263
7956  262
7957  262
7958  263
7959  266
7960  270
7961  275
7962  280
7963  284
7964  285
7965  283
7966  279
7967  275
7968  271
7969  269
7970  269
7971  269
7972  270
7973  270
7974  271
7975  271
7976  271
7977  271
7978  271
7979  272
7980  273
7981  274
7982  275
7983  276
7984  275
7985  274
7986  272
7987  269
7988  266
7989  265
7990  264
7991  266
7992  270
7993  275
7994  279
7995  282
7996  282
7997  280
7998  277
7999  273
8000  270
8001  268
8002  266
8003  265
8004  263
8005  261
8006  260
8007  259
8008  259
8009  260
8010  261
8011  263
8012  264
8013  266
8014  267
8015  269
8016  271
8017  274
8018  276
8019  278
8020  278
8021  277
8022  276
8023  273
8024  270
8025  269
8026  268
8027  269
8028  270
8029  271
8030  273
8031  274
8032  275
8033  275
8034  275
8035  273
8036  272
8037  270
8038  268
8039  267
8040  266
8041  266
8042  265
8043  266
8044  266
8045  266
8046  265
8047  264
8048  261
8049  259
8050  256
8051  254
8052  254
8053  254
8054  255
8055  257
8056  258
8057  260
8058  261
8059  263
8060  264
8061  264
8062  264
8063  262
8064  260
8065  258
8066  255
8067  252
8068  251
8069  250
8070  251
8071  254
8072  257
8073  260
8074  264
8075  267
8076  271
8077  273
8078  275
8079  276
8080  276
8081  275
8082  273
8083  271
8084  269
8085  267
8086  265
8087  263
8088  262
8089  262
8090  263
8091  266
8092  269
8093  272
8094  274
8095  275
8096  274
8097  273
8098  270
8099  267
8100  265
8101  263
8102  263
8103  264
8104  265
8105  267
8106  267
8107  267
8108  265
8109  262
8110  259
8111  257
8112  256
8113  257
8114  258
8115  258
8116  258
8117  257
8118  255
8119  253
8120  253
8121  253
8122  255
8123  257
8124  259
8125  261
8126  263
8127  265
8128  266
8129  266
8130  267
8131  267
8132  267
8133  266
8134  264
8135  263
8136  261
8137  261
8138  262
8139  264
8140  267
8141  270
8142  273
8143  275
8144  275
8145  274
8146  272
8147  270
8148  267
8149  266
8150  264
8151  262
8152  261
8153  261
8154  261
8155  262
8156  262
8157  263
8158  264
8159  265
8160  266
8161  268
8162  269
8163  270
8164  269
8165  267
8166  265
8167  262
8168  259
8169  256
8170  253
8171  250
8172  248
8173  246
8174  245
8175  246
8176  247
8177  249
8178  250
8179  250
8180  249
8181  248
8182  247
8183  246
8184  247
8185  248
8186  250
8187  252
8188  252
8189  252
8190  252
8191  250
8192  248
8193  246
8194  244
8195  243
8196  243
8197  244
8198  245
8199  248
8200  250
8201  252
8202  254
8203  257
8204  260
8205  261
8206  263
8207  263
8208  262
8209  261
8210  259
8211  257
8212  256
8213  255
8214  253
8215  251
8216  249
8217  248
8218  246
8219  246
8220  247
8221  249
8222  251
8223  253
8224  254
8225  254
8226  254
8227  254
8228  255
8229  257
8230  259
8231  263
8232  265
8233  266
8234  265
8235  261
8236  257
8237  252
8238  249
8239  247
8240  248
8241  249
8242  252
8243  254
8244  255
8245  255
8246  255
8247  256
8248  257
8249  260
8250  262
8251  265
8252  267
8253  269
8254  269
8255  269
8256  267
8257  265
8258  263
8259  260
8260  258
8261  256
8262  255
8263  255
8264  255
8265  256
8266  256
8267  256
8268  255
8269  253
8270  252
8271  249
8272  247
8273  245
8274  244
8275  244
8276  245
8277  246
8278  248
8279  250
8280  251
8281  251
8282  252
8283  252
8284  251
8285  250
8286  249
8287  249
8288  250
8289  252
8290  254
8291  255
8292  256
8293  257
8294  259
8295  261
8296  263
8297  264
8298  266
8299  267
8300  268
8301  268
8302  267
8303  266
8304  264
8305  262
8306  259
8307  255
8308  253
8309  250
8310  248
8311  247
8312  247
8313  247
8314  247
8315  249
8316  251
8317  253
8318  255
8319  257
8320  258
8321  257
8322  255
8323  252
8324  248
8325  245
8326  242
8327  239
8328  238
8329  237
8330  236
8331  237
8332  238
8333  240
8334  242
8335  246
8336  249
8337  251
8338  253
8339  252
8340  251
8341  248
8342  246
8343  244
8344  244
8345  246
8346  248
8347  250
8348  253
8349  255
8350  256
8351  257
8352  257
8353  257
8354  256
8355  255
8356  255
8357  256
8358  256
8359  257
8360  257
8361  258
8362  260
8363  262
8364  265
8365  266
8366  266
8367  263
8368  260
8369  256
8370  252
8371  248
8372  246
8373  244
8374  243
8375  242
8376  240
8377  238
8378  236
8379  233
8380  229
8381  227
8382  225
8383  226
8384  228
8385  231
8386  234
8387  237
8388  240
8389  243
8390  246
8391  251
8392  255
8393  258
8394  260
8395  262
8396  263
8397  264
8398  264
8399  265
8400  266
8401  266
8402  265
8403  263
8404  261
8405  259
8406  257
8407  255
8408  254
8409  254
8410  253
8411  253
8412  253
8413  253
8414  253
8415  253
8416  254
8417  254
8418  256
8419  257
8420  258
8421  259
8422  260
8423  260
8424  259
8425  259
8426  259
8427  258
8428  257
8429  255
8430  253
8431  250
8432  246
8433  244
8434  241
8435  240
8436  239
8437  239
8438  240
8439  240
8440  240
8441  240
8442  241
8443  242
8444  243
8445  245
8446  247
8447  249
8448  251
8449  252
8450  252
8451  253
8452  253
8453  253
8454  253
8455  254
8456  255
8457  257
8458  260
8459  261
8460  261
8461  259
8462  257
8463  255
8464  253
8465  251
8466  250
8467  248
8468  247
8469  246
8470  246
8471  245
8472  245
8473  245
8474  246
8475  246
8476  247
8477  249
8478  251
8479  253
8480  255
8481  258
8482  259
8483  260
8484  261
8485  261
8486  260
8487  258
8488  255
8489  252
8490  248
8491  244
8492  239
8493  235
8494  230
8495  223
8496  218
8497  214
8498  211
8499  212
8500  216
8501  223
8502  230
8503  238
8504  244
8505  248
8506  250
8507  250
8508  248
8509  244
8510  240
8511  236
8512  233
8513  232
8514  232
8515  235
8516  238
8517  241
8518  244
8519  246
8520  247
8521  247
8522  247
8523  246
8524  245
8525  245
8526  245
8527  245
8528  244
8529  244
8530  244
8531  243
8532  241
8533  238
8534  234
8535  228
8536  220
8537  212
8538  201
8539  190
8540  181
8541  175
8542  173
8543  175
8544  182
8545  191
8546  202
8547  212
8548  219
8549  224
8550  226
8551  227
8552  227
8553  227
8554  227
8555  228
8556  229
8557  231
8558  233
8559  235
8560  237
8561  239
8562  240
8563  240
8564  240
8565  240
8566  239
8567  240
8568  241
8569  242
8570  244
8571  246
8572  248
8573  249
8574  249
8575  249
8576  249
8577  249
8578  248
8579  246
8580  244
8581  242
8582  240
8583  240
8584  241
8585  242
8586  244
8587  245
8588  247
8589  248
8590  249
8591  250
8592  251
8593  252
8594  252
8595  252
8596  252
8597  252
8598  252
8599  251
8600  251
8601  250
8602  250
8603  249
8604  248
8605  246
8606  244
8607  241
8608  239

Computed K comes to 0.04 mag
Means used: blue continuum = 268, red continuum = 231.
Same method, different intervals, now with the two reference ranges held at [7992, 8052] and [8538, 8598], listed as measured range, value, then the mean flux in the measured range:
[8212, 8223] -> 0.025 mag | 250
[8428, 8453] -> -0.022 mag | 246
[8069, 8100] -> -0.012 mag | 267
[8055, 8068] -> 0.027 mag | 260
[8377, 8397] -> 0.013 mag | 242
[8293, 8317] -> -0.032 mag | 258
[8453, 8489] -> -0.063 mag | 253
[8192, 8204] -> 0.038 mag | 248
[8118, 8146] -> -0.010 mag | 264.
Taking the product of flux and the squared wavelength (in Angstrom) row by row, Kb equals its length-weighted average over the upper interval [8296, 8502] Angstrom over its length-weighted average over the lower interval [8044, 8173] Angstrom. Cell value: 1.02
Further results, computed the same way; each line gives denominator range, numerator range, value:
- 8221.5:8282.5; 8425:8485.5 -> 1.03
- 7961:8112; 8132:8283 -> 1.00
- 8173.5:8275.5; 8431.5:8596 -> 1.01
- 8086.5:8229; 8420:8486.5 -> 1.04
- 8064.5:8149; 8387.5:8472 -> 1.03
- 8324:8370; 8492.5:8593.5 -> 0.97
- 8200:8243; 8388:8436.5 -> 1.05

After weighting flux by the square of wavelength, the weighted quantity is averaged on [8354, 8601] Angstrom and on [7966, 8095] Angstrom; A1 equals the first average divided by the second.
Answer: 1.0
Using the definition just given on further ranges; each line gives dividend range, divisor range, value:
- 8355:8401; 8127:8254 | 1.02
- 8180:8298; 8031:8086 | 1.01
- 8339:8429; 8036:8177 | 1.03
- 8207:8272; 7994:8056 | 1.01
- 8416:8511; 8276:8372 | 1.01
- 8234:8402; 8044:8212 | 1.02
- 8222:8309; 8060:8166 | 1.01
